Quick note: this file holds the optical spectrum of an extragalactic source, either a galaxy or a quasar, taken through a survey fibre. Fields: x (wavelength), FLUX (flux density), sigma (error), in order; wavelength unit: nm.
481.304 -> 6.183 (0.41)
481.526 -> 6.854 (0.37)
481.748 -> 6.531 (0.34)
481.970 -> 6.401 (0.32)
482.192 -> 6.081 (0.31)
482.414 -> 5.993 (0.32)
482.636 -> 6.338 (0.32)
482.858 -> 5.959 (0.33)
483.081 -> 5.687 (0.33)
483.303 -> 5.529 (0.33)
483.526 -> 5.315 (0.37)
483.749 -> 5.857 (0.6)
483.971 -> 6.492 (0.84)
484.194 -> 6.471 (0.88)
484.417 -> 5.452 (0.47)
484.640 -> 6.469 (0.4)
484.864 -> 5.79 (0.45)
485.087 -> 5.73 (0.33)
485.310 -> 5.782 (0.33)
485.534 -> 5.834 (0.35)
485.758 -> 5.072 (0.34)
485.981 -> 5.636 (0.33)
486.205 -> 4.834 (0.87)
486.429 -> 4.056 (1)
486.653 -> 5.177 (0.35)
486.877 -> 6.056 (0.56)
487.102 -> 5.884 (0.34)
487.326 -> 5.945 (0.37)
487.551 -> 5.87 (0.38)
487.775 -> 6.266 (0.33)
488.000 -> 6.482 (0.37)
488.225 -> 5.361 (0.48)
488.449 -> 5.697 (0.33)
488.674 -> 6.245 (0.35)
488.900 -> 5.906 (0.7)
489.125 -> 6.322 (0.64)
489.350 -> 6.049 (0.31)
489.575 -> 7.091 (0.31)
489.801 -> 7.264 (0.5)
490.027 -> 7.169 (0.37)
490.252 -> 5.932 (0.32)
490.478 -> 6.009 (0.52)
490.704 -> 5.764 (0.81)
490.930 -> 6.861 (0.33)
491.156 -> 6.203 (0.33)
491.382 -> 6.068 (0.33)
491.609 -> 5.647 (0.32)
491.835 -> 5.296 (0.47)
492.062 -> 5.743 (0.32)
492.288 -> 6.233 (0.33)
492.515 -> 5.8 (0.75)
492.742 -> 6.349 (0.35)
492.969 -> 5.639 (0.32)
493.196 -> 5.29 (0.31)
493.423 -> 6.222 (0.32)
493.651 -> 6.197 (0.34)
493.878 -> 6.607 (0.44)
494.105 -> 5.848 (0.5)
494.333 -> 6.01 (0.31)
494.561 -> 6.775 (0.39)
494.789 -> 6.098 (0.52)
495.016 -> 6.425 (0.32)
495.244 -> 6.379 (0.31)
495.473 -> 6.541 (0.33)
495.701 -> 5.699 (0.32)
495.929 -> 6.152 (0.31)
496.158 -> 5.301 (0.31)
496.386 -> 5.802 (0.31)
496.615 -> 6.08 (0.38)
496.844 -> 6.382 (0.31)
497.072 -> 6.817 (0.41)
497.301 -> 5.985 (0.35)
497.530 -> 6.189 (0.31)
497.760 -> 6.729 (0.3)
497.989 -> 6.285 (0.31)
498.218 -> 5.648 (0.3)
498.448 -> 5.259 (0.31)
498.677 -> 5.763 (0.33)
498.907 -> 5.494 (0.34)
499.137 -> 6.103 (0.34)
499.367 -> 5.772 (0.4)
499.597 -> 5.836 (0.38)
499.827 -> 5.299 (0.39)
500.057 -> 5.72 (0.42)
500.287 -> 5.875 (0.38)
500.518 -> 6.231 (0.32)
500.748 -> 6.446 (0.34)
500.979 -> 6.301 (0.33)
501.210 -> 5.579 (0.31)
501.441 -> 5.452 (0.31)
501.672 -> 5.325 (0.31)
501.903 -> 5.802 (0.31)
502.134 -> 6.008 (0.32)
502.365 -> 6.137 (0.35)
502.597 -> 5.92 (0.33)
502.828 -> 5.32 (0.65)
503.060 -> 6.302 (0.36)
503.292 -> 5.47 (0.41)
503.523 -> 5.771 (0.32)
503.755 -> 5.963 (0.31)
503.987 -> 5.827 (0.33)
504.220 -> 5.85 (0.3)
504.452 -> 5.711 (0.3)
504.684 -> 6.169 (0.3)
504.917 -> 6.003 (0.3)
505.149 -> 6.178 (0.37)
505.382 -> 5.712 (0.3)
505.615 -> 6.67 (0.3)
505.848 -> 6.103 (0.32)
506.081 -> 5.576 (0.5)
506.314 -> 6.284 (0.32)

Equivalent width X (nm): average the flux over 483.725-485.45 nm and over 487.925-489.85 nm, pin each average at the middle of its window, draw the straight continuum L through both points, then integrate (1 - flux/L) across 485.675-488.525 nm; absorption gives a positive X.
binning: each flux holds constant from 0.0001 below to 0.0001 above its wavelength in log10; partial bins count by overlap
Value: 0.267 nm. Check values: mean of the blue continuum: 6.01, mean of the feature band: 5.57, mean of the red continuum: 6.23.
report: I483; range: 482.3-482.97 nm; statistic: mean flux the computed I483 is 6.1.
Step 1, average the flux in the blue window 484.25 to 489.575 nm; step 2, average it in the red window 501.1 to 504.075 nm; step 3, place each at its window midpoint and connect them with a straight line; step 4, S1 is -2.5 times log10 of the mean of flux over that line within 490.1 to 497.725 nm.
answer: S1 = -0.058 mag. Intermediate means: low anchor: 5.77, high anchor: 5.76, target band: 6.08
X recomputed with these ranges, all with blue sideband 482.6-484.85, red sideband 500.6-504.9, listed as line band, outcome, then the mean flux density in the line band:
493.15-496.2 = -0.132 nm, 6.15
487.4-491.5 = -0.234 nm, 6.25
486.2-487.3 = 0.117 nm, 5.29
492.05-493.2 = -0.001 nm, 5.91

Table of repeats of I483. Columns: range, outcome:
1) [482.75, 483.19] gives 5.81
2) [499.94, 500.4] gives 5.8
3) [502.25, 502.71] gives 6.02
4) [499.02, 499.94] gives 5.75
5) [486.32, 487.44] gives 5.42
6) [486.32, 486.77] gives 4.64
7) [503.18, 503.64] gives 5.63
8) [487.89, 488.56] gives 5.85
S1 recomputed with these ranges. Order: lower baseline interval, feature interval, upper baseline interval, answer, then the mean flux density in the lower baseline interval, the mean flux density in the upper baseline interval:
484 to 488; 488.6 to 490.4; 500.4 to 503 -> -0.133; 5.71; 5.87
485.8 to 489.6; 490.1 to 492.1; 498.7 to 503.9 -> -0.035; 5.78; 5.82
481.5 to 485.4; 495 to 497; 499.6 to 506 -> -0.026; 6.02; 5.89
